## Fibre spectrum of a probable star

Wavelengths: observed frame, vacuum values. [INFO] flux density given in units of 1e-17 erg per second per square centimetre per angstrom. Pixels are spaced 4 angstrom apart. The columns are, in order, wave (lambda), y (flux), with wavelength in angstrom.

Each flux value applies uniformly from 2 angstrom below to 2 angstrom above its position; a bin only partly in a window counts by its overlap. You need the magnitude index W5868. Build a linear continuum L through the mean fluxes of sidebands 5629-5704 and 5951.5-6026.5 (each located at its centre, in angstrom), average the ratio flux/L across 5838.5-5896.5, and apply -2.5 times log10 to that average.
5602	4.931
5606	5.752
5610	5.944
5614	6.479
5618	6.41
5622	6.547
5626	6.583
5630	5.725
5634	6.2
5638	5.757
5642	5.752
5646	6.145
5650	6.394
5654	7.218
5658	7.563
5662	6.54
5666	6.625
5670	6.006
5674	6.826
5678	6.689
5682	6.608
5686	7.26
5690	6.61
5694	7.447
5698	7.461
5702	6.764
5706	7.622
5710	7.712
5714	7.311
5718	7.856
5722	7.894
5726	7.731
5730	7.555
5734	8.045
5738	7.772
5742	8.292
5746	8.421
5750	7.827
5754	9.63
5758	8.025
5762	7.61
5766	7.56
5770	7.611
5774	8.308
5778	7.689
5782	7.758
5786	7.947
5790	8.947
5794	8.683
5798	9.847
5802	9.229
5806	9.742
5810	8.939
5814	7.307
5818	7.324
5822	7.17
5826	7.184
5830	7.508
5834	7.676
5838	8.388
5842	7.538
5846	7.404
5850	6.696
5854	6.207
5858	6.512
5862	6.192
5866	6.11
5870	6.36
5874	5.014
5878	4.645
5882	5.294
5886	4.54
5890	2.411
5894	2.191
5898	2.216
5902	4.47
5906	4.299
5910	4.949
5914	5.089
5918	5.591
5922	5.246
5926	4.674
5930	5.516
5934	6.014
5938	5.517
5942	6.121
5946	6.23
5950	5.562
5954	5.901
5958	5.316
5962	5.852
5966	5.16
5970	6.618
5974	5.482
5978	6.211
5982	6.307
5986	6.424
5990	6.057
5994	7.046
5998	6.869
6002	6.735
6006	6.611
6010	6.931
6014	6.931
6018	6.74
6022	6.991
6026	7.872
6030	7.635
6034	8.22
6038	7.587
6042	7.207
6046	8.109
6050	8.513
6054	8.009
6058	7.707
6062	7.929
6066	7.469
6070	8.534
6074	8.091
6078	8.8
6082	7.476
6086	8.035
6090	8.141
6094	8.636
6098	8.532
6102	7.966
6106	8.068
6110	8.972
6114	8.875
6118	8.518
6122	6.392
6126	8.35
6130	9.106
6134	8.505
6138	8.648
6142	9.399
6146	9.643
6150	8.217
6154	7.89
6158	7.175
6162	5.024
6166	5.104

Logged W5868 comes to 0.17 mag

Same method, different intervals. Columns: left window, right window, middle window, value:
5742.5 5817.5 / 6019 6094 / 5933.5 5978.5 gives 0.357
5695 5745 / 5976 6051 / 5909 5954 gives 0.294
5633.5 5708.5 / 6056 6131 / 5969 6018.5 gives 0.198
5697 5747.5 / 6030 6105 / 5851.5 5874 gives 0.261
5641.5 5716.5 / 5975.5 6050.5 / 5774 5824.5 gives -0.200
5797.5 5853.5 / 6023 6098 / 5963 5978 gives 0.340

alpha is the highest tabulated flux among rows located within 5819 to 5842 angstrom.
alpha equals 8.388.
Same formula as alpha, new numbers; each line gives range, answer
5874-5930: 5.591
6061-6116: 8.972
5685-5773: 9.63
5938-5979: 6.618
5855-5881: 6.512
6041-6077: 8.534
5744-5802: 9.847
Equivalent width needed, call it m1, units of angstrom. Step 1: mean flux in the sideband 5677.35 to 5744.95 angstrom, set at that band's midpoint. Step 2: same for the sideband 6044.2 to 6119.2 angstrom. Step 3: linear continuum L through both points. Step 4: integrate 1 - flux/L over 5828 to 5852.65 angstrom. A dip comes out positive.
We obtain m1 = 0.8 angstrom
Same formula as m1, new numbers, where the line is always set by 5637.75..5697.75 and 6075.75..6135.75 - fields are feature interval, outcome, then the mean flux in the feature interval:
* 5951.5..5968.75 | 4.8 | 5.6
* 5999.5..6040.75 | 3.9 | 7.22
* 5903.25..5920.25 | 5.9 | 4.96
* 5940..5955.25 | 3.5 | 5.96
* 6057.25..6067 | 0.5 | 7.72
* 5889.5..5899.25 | 6.8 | 2.26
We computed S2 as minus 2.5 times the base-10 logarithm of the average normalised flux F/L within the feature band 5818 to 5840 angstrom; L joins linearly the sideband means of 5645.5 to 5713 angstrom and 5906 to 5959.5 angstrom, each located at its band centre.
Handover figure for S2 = -0.24 mag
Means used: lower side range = 6.93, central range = 7.56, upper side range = 5.47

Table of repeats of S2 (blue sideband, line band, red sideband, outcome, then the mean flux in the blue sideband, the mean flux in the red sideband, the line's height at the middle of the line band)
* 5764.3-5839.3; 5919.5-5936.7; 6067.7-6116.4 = 0.46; 8.15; 8.34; 8.23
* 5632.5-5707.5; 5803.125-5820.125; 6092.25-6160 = -0.16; 6.71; 8.4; 7.23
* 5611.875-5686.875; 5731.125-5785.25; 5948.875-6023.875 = -0.24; 6.48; 6.31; 6.42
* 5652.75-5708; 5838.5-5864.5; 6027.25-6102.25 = 0.09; 6.94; 8.03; 7.43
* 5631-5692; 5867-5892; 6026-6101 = 0.47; 6.53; 8.03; 7.34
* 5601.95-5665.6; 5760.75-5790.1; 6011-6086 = -0.16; 6.3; 7.76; 6.8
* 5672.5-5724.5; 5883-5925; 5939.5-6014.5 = 0.48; 7.24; 6.21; 6.48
